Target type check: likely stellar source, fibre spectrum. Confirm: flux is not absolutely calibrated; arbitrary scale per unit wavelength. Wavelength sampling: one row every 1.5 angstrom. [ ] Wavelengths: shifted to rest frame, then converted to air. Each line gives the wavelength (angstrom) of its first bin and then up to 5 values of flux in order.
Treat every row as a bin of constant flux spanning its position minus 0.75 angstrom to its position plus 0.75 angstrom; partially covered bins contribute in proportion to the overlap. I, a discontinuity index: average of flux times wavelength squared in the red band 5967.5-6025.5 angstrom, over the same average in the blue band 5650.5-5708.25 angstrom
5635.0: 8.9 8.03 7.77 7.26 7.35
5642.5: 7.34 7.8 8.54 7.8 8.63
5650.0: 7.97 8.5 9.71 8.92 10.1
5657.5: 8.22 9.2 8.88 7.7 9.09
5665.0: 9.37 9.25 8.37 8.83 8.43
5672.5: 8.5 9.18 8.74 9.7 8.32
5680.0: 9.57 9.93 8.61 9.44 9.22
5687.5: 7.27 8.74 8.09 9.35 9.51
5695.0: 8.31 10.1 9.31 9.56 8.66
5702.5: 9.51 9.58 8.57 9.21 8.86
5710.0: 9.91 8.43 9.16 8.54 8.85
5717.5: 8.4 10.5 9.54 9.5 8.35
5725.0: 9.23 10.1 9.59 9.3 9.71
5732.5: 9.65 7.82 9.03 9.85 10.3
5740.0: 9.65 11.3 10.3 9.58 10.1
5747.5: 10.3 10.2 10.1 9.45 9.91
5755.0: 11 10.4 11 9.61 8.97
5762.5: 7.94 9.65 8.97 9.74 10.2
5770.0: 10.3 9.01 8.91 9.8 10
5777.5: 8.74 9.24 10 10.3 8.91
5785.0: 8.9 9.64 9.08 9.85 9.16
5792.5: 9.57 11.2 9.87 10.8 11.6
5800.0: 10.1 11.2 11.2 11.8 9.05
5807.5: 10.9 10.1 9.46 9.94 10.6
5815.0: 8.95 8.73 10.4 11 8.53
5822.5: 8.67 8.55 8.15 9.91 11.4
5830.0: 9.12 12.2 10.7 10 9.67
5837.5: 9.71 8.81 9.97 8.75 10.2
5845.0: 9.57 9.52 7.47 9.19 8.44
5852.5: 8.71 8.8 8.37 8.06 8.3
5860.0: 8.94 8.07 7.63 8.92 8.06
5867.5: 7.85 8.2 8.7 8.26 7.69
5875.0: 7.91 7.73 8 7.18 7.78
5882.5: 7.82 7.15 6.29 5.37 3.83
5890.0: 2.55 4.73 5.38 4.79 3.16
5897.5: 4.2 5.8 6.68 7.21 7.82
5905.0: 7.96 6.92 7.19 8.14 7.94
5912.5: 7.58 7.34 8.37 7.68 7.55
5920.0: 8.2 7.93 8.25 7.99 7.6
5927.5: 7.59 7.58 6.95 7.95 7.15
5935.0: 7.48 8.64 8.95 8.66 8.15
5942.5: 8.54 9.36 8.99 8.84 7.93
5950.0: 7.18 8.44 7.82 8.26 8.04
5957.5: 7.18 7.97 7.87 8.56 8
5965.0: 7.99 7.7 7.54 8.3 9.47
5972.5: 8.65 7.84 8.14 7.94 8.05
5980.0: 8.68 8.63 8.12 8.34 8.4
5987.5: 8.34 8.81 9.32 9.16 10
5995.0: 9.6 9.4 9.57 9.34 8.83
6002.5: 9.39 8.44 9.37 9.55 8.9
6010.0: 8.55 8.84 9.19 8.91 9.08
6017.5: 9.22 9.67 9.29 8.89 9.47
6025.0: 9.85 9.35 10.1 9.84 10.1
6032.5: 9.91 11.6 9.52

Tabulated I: 1.1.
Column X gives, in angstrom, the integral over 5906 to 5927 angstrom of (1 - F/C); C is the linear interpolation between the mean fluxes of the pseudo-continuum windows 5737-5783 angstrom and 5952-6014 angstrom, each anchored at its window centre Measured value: 2.8 angstrom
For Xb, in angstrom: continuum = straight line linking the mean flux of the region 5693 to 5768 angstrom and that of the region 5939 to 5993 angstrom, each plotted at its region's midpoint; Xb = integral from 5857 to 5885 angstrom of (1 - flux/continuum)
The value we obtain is 2.6 angstrom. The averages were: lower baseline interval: 9.5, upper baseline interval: 8.32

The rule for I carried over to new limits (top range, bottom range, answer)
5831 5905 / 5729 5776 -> 0.83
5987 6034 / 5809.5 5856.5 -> 1.05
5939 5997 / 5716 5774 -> 0.94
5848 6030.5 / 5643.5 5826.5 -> 0.92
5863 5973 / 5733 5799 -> 0.81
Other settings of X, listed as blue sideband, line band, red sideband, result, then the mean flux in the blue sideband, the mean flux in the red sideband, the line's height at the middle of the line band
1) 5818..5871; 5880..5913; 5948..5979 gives 9.3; 9.11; 8.04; 8.64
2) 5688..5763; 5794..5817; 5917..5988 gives -3.4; 9.46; 8.12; 8.98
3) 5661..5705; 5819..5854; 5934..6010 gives -2.9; 8.97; 8.53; 8.74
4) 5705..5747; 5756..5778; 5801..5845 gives 0.2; 9.41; 9.91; 9.62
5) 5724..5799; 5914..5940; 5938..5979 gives 1.8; 9.75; 8.21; 8.46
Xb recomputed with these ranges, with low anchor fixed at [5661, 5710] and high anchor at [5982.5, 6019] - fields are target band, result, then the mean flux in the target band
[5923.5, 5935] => 1.9 angstrom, 7.56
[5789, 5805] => -2.8 angstrom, 10.6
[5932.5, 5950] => 1.3 angstrom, 8.37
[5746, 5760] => -1.9 angstrom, 10.2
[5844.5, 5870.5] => 1.6 angstrom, 8.47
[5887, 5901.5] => 7.0 angstrom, 4.66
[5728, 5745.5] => -1.3 angstrom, 9.68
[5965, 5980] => 1.4 angstrom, 8.2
